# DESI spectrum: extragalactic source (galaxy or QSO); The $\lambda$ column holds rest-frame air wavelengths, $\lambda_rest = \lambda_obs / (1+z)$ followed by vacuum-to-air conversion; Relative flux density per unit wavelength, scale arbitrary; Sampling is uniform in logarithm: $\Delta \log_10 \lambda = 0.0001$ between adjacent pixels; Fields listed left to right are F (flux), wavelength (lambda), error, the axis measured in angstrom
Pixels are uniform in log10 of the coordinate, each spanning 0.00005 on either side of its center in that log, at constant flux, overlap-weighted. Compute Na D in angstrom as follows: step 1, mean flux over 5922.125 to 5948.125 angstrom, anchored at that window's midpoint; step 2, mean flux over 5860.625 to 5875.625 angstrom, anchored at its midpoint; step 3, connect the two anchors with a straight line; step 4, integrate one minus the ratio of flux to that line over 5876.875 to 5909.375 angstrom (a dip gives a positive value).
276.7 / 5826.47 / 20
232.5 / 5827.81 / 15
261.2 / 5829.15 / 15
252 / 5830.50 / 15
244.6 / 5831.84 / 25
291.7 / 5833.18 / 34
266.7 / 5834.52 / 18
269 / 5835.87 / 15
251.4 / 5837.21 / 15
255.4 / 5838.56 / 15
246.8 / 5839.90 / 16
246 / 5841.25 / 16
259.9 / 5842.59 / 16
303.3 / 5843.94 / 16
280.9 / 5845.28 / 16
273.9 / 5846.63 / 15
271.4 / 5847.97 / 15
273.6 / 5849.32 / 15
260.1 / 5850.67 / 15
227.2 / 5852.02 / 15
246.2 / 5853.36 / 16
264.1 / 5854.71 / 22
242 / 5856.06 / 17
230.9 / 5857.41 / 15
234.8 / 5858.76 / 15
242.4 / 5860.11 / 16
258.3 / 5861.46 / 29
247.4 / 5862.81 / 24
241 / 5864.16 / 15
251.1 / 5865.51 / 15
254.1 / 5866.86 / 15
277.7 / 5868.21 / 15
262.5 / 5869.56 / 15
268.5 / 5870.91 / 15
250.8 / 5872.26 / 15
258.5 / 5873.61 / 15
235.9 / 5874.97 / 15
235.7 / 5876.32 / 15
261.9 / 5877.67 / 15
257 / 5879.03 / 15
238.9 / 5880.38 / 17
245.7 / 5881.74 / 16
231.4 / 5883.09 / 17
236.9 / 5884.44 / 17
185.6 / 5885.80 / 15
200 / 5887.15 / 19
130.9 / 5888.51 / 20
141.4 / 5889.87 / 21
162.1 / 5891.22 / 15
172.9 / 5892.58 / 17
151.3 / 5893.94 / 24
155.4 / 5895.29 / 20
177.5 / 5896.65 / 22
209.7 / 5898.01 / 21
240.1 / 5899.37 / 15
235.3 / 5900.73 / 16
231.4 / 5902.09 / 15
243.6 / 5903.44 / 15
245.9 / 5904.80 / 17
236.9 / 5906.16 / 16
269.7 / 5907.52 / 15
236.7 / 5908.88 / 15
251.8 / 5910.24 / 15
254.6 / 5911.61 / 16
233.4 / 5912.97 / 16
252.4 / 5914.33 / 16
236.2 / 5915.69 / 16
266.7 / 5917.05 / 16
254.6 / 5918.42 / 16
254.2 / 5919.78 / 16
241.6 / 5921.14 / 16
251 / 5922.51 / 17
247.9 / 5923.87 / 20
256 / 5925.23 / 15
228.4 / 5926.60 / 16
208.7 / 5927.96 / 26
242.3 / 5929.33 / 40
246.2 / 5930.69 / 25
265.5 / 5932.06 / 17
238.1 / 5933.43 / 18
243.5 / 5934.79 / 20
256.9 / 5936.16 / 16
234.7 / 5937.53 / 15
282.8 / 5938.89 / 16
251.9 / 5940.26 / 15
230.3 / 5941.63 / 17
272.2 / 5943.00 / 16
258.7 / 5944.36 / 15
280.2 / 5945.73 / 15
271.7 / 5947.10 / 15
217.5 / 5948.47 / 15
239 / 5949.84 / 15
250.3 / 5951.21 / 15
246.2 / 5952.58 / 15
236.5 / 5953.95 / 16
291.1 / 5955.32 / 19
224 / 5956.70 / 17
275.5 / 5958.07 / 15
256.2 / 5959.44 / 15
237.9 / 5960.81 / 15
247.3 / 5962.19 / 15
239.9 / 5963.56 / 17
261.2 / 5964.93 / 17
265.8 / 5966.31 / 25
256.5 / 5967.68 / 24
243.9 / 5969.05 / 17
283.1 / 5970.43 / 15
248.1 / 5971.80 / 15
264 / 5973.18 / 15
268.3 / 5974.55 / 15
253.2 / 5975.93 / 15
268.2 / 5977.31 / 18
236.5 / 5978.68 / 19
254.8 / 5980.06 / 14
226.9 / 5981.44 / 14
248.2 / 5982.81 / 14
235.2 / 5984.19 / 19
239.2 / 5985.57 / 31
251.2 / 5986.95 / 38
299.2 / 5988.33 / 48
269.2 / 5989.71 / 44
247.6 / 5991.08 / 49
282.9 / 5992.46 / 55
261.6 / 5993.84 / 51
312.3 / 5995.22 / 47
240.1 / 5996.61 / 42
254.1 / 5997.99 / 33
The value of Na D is 5.3 angstrom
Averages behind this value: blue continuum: 255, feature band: 212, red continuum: 251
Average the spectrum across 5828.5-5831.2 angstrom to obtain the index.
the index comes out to 256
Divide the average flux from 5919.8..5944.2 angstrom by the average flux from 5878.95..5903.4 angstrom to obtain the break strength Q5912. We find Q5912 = 1.2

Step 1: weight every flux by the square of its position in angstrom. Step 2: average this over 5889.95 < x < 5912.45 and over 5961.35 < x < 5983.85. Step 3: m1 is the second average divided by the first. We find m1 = 1.21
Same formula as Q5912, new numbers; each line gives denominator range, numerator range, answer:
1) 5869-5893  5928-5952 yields 1.13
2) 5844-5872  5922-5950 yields 0.97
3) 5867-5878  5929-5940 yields 0.98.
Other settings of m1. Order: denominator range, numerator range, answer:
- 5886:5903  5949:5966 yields 1.38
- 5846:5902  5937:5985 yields 1.13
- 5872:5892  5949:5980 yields 1.20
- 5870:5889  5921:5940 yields 1.08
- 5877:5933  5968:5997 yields 1.17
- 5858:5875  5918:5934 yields 0.99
